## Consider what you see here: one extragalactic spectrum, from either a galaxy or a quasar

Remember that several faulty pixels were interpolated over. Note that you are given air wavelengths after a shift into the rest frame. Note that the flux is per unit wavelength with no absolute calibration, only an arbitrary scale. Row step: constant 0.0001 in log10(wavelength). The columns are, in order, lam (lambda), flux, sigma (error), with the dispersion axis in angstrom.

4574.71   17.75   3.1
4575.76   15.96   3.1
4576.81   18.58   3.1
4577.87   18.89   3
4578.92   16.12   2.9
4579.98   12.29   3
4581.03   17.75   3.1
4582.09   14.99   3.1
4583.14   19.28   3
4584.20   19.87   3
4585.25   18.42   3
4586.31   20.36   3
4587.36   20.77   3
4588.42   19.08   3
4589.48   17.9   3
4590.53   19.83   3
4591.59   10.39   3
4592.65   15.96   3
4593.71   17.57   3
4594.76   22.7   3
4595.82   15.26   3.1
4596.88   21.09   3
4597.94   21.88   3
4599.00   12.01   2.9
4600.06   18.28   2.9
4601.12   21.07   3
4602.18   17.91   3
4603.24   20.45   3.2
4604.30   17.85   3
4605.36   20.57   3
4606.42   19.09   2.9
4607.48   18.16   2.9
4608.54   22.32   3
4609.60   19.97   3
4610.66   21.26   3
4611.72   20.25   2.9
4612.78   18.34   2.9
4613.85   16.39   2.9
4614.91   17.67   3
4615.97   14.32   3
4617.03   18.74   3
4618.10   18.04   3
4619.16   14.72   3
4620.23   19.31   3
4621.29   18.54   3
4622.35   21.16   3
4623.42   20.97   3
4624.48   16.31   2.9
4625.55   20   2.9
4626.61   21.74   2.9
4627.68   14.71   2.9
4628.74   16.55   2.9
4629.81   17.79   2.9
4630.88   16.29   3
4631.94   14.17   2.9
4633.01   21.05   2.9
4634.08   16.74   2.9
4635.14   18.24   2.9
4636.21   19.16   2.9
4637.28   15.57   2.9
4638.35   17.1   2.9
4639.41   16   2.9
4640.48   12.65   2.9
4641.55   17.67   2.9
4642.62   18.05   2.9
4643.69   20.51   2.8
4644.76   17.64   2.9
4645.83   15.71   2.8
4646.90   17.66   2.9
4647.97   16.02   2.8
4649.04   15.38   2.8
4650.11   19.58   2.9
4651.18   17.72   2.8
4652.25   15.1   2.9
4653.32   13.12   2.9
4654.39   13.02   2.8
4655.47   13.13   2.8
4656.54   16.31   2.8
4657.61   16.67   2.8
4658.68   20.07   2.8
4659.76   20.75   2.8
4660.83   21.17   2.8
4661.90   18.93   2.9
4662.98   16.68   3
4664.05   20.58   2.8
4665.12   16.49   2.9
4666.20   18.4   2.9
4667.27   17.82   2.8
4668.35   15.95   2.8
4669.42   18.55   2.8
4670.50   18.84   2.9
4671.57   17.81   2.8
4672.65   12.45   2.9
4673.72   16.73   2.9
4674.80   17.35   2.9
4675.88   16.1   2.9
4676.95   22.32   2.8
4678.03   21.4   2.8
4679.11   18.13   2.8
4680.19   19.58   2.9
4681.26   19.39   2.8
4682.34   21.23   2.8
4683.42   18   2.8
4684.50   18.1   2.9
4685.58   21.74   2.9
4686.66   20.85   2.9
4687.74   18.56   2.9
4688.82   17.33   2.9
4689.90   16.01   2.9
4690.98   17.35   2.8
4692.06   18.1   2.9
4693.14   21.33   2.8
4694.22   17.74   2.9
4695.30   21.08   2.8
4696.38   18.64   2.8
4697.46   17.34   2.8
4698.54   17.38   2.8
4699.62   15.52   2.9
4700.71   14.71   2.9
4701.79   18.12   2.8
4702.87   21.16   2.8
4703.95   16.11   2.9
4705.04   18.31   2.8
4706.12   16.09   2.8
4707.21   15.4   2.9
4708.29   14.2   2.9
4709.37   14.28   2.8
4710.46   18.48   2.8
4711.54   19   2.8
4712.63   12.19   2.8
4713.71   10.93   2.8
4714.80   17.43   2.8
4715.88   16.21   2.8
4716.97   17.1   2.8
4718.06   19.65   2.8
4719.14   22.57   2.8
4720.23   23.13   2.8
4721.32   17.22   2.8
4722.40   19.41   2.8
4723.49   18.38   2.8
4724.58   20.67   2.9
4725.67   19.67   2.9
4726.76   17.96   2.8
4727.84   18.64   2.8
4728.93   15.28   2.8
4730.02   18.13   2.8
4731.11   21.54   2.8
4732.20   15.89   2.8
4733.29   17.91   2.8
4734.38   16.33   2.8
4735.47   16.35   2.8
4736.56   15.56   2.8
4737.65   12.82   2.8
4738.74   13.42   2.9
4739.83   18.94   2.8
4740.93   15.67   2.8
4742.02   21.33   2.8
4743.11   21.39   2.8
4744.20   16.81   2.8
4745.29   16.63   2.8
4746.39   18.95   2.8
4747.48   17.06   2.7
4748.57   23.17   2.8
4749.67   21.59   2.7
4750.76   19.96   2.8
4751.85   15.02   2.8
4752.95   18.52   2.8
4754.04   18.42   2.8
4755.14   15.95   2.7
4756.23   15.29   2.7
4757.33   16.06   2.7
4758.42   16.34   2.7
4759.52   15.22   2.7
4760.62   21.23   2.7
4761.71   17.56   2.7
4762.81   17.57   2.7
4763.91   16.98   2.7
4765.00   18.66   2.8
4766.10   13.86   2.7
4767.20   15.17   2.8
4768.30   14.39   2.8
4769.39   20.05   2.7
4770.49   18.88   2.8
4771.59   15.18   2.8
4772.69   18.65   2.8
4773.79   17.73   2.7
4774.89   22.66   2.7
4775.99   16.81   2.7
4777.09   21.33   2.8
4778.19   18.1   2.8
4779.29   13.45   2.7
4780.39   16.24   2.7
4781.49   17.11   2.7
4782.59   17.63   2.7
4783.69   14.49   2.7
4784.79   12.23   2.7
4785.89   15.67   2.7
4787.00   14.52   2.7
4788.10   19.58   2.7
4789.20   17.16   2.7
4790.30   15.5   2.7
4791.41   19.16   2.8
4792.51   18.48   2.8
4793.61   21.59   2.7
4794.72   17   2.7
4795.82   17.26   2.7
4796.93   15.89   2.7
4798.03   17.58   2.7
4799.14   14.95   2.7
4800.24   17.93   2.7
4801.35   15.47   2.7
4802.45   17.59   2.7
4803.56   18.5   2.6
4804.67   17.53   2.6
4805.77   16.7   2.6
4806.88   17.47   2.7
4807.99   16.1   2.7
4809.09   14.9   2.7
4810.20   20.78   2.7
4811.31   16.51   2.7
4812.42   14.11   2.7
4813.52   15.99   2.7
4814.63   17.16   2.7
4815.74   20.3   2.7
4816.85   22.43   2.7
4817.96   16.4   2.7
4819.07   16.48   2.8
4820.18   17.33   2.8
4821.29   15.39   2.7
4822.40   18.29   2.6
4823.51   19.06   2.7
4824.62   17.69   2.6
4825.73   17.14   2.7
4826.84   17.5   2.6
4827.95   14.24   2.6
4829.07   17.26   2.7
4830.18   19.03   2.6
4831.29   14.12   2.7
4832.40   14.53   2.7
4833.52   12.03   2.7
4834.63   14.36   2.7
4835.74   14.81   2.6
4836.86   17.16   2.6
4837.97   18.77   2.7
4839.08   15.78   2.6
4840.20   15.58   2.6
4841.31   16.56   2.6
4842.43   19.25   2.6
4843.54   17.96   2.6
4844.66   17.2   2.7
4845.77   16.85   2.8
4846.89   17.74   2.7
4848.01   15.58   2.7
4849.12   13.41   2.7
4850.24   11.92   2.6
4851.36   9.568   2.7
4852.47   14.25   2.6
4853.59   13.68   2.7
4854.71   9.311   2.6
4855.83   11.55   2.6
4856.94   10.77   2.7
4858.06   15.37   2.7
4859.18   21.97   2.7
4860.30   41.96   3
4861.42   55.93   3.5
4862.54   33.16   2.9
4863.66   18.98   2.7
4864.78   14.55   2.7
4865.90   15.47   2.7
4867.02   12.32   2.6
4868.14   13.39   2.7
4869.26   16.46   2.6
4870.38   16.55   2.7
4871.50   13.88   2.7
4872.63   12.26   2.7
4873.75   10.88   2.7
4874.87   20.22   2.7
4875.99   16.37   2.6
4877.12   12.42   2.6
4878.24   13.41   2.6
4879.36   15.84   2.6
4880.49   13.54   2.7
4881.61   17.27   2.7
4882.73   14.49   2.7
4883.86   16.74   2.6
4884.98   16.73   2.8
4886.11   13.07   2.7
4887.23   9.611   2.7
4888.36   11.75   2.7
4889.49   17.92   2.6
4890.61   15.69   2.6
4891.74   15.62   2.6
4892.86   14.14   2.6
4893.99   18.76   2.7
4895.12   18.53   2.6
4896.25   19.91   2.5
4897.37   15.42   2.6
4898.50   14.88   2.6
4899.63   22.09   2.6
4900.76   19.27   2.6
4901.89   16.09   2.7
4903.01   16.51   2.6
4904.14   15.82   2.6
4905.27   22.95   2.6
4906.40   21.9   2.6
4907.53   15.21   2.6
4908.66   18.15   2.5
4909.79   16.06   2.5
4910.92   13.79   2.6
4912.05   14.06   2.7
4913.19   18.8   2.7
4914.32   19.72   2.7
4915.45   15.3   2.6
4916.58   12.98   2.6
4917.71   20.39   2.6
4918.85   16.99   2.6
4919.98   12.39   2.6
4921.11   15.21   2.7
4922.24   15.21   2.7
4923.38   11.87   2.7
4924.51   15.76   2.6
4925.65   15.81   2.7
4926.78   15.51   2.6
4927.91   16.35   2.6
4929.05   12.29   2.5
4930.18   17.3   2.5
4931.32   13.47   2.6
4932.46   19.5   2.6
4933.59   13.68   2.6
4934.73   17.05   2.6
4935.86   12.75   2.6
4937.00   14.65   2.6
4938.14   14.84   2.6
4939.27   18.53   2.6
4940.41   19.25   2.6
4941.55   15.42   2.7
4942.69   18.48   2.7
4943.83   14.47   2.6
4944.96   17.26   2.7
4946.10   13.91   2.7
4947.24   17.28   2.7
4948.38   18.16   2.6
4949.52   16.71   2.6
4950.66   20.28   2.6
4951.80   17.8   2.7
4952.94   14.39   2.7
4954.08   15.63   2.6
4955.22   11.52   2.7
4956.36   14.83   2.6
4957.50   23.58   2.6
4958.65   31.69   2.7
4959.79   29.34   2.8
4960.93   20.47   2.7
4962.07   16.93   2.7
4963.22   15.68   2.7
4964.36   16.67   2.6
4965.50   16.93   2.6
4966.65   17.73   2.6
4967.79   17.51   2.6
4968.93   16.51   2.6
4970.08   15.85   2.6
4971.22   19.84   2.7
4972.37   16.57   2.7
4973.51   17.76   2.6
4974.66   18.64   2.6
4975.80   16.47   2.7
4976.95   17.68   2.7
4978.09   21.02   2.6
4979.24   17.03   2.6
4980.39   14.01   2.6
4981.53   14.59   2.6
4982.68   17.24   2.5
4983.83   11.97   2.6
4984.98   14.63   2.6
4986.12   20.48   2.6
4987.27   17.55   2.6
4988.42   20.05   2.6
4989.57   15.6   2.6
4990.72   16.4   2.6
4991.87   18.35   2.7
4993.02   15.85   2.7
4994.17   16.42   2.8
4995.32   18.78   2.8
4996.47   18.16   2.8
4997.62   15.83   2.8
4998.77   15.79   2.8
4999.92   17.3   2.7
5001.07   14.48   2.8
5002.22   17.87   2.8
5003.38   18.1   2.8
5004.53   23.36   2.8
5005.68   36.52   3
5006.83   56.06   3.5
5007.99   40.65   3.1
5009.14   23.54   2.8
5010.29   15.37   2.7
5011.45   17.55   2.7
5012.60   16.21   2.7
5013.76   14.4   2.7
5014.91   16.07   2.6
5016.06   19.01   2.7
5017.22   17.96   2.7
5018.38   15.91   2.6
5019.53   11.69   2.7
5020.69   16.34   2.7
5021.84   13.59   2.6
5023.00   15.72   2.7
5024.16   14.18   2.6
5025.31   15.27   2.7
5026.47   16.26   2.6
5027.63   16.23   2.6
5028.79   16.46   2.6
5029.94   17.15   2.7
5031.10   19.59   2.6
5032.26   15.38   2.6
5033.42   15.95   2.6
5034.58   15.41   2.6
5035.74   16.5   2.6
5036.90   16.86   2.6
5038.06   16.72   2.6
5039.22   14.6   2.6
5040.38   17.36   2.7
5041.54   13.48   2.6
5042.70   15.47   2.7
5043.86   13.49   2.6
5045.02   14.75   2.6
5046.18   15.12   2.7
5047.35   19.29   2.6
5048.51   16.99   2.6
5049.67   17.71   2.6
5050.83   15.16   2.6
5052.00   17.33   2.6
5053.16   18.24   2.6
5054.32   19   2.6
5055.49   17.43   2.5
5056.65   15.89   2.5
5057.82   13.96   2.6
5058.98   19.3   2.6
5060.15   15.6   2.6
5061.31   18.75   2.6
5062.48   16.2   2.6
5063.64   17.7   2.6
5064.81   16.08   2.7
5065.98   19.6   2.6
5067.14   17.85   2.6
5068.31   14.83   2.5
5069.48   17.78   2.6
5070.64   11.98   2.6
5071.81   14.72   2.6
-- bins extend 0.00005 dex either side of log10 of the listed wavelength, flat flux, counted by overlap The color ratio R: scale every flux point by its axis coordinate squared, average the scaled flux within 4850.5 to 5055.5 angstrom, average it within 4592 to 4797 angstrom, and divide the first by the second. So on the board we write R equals 1.09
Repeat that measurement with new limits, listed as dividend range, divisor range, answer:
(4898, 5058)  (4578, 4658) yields 1.15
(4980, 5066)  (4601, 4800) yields 1.14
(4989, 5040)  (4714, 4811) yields 1.17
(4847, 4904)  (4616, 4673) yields 1.06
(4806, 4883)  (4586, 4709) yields 1.03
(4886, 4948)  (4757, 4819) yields 0.99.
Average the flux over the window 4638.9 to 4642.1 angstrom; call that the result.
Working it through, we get 15.4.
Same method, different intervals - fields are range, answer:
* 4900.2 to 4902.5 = 17.7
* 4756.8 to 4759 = 16.2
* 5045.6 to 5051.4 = 16.9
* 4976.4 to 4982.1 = 16.9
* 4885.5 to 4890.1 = 13.1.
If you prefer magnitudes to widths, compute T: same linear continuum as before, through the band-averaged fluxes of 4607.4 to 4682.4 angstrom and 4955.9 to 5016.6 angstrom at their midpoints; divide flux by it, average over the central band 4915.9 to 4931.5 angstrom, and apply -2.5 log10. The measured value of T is 0.25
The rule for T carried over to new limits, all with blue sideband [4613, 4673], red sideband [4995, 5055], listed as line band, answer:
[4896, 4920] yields 0.040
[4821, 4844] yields 0.080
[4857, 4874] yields -0.164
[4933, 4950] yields 0.117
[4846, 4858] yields 0.343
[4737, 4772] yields 0.010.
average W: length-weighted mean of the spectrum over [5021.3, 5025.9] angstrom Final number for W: 14.7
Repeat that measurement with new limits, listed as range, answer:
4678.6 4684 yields 19.3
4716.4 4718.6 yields 18.3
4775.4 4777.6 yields 19.1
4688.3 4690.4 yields 16.7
